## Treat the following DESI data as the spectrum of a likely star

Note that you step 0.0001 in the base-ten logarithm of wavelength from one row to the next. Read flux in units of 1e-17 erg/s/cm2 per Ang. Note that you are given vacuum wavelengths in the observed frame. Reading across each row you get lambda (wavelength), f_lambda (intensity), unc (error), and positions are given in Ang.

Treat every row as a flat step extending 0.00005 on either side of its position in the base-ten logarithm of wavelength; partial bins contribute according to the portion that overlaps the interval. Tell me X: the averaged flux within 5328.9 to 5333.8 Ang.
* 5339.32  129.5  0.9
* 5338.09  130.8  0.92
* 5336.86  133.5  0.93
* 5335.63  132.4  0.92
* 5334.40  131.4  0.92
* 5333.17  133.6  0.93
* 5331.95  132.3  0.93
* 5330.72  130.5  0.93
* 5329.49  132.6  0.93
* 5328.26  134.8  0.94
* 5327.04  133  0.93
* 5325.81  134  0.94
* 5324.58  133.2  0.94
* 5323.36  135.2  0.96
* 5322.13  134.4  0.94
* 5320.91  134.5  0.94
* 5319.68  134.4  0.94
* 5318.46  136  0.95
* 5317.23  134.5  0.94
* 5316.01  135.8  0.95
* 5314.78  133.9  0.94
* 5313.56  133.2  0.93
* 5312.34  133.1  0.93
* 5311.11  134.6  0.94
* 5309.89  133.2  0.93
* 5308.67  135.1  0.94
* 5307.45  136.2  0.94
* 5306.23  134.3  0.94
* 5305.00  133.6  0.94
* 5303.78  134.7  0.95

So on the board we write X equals 132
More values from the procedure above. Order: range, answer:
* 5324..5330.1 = 133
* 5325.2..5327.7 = 134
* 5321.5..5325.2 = 134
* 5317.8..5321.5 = 135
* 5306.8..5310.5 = 135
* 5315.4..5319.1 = 136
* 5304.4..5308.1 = 135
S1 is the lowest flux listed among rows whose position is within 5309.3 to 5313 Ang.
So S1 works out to 133.1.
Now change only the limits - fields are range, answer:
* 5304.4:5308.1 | 133.6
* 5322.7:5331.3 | 130.5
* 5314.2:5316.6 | 133.9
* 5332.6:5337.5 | 131.4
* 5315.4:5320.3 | 134.4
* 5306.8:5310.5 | 133.2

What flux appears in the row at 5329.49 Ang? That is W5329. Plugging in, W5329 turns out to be 132.6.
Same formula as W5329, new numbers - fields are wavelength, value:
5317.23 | 134.5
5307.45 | 136.2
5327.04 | 133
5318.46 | 136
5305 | 133.6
